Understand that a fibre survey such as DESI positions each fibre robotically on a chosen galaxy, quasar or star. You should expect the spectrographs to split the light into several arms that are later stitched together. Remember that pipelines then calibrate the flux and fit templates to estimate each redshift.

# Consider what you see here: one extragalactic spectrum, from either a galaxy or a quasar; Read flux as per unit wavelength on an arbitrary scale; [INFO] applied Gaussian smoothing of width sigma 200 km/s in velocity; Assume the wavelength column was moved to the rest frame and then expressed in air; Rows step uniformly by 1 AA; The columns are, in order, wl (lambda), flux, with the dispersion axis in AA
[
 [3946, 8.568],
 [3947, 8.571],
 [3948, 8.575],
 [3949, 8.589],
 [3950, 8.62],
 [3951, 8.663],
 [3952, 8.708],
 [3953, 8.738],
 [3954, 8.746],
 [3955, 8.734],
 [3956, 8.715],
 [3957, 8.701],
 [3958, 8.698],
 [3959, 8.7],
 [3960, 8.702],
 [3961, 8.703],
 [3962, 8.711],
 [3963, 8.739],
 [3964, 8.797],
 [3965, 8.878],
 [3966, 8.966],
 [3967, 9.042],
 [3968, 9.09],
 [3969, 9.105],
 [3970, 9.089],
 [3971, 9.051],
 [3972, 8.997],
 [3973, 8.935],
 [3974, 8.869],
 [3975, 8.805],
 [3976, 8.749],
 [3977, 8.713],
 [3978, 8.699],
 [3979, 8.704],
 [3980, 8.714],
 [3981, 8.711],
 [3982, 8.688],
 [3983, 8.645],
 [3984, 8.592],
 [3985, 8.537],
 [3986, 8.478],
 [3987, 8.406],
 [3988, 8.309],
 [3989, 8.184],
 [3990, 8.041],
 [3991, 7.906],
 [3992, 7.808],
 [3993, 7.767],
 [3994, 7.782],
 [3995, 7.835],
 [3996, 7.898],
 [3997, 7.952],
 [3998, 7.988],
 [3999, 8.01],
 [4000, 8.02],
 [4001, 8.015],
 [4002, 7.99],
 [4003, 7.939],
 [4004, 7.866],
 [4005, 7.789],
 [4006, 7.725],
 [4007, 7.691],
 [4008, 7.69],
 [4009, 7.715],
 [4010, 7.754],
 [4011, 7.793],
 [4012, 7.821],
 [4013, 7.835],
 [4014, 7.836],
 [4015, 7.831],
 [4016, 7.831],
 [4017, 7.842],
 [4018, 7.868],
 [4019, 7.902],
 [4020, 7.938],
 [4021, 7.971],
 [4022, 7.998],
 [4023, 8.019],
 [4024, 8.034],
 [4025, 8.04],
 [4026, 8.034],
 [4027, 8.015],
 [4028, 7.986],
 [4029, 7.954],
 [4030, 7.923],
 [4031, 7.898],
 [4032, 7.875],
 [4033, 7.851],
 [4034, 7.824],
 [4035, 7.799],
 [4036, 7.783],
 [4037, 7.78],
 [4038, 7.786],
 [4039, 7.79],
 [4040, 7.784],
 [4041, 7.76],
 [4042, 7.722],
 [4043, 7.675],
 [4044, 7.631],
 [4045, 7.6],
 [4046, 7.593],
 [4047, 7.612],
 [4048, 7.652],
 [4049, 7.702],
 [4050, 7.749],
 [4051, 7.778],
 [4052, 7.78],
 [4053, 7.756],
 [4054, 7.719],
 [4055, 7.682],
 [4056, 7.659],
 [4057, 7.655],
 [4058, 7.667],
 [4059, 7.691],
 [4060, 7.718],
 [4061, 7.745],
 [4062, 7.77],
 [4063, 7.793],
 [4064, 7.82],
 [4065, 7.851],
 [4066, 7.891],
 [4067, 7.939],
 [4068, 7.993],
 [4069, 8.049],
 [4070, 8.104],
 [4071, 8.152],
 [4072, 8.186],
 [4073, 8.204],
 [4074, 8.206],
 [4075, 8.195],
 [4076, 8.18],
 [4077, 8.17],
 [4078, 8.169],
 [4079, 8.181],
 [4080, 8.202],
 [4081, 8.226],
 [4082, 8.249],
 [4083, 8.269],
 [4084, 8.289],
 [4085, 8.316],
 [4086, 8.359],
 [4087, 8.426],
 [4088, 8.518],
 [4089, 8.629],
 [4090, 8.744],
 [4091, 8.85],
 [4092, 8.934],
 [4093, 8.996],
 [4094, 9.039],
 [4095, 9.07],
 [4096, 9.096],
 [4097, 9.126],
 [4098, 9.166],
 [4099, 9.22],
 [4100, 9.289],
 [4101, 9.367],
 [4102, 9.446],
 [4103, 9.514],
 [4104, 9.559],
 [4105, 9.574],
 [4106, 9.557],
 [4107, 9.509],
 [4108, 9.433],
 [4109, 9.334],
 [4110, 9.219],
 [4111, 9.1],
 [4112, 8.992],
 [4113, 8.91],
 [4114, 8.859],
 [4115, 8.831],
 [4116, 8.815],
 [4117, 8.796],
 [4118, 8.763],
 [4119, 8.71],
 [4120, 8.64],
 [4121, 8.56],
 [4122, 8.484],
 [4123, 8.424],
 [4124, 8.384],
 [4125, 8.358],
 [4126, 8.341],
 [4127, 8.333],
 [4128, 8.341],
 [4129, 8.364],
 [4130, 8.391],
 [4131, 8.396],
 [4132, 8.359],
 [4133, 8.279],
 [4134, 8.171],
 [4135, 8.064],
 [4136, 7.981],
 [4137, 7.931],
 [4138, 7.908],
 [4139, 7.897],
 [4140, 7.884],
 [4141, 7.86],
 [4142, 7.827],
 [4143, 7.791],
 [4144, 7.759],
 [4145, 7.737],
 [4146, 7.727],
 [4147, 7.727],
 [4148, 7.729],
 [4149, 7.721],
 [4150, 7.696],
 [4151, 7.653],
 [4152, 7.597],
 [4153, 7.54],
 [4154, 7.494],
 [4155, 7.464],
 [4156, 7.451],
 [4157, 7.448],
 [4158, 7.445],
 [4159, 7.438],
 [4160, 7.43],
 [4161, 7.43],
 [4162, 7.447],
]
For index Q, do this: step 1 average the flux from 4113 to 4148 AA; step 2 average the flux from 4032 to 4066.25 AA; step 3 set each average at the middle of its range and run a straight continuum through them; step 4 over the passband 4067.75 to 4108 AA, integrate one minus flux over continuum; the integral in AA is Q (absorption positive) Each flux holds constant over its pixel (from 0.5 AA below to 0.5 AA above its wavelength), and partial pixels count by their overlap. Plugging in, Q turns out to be -3.6 AA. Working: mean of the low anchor 7.74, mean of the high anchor 8.26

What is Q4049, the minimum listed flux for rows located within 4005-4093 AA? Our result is 7.593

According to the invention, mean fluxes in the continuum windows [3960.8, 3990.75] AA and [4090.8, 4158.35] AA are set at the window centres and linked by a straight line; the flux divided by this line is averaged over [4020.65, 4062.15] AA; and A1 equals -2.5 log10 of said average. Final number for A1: 0.11 mag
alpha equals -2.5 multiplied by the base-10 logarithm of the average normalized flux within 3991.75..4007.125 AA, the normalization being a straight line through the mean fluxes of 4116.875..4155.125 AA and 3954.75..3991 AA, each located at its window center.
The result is 0.10 mag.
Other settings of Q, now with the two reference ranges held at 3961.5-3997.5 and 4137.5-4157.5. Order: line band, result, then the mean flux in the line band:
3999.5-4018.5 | 1.3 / 7.83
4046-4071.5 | 1.1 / 7.79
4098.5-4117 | -3.1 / 9.24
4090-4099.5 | -1.3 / 9.04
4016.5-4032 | 0.7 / 7.96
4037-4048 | 0.7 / 7.7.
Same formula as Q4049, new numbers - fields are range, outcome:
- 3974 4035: 7.69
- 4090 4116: 8.744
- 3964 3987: 8.406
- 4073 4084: 8.169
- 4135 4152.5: 7.597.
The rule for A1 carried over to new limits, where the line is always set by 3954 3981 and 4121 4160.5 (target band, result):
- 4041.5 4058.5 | 0.10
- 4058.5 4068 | 0.07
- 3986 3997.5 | 0.09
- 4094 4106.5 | -0.15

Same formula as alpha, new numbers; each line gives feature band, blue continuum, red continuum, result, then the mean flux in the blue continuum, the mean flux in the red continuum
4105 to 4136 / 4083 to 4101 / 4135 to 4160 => -0.06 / 8.83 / 7.7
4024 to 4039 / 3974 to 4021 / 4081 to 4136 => 0.06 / 8.11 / 8.78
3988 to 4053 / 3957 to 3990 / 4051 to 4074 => 0.06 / 8.74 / 7.86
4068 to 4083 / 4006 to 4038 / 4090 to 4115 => 0.07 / 7.87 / 9.2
